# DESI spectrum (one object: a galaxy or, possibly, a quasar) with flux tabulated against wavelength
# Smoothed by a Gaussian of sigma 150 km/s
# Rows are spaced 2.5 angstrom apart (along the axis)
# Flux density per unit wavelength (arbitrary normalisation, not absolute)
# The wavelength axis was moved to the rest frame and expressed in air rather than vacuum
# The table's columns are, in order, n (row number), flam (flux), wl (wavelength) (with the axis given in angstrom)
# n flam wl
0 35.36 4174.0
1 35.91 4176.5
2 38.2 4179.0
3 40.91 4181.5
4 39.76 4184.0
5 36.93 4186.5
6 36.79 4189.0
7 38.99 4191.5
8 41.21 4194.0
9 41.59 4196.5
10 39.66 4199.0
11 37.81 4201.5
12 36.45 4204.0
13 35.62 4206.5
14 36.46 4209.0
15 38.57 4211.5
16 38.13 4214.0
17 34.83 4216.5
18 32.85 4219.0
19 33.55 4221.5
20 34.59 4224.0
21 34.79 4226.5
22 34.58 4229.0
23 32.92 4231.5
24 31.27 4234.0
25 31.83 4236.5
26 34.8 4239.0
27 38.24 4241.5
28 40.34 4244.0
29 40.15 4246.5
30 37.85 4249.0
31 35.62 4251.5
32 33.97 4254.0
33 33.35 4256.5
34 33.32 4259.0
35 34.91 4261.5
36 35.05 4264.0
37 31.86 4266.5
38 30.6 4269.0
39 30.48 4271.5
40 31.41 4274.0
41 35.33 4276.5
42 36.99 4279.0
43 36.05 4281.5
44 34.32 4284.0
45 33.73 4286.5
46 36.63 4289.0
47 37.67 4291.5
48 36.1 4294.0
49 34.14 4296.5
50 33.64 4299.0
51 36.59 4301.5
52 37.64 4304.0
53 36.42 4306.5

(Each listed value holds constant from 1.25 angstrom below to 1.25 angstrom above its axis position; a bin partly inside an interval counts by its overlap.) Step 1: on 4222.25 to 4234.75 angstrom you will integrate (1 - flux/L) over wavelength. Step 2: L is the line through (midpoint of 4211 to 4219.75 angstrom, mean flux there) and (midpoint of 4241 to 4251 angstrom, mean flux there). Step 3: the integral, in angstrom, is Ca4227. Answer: 1.2 angstrom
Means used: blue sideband 36.1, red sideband 38.9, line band 33.7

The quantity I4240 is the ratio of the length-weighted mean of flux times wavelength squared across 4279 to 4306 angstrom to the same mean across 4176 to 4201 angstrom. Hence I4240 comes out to 1.0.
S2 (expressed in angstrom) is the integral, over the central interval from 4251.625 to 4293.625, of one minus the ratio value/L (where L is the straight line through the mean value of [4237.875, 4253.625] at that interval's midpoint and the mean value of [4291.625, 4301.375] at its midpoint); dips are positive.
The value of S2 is 2.5 angstrom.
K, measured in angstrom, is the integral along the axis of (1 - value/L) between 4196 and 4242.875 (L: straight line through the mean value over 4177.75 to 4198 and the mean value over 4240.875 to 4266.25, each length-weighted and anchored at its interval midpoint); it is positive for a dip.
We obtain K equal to 2.6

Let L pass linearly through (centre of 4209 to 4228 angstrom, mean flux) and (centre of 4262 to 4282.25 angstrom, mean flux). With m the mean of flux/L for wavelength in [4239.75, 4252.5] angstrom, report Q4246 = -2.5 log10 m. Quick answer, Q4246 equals -0.118 mag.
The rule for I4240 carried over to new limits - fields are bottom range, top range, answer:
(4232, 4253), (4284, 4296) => 1.01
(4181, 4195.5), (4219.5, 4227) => 0.89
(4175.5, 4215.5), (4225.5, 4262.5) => 0.94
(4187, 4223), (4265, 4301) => 0.95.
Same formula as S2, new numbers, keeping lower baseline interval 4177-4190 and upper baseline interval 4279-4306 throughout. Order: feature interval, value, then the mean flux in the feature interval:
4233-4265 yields 1.2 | 35.5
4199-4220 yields 0.7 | 36.6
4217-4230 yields 1.2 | 34.1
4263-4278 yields 1.6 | 32.5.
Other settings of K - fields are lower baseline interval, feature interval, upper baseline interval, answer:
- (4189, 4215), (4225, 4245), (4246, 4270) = 0.73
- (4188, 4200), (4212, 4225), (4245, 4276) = 0.92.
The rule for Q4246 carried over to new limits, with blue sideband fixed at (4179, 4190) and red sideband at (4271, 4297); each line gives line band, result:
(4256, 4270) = 0.079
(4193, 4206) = -0.029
